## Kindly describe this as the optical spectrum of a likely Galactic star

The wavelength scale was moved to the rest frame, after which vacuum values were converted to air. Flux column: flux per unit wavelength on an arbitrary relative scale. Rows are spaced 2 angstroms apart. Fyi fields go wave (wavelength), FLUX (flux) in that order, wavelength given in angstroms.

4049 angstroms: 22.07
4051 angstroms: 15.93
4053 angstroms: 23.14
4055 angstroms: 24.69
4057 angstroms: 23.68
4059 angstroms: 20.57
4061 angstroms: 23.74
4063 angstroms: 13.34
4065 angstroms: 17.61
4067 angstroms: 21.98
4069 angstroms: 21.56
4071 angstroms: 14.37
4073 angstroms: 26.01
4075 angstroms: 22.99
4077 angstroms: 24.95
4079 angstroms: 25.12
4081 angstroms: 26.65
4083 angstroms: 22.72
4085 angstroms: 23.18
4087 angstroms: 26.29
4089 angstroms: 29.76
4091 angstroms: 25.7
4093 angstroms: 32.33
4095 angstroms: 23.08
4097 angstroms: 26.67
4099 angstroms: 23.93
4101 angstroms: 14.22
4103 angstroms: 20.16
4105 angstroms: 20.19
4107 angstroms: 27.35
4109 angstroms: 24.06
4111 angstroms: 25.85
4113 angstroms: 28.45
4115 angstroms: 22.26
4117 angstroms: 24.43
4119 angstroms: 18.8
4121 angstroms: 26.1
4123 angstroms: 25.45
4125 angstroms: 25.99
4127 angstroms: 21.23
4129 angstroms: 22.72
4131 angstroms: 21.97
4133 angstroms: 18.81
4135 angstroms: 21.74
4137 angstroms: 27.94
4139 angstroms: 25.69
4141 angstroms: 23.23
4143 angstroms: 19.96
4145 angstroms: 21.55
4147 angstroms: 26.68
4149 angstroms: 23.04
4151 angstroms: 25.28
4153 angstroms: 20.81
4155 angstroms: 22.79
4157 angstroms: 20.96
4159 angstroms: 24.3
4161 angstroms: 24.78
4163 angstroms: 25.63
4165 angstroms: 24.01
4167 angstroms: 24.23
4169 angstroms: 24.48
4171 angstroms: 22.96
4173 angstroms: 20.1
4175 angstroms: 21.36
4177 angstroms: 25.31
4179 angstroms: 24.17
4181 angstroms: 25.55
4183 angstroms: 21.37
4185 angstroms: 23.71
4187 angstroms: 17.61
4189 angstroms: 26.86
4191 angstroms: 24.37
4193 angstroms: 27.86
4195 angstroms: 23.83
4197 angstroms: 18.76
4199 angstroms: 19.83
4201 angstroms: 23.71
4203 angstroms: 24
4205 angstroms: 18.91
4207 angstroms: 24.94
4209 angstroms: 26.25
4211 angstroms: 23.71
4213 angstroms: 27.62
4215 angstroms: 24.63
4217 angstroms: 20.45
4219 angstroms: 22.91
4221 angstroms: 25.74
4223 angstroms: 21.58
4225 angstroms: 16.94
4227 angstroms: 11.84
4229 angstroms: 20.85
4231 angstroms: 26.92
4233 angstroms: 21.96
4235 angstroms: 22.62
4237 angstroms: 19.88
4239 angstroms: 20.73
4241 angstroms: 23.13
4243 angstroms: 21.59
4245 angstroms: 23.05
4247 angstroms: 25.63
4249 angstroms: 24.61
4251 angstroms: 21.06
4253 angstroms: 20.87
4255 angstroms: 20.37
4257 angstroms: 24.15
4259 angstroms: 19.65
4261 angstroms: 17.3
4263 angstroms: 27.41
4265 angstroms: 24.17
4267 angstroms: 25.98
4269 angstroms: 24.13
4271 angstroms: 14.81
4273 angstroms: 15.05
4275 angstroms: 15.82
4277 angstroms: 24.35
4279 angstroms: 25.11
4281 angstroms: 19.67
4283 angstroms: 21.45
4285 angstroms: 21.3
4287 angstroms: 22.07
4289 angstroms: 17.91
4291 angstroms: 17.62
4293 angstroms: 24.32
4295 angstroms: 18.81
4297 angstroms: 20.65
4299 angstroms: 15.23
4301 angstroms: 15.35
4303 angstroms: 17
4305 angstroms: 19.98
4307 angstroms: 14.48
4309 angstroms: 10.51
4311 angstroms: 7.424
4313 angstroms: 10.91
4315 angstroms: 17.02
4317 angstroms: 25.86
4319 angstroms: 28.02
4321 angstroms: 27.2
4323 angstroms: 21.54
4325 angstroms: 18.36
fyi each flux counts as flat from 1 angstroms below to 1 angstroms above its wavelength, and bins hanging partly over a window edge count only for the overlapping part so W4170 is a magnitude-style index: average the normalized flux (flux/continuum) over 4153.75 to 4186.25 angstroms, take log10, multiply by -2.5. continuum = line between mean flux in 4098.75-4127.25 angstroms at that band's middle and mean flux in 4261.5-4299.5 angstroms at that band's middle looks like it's -0.046 mag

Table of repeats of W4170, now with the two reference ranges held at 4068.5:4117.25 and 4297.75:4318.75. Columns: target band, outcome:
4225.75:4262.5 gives -0.174 mag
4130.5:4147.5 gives -0.031 mag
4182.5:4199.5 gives -0.123 mag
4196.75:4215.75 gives -0.183 mag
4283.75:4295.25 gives -0.227 mag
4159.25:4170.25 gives -0.151 mag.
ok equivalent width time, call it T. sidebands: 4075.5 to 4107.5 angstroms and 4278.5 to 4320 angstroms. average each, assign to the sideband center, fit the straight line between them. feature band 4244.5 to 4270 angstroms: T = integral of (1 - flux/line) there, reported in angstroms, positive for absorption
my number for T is -4.2 angstroms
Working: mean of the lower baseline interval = 24.5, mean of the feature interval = 23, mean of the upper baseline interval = 18.5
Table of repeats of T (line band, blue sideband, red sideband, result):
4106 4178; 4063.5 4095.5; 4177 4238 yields -1.0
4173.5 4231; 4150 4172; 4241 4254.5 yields 1.3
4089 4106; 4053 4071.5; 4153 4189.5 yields -1.8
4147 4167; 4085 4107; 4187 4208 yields -0.1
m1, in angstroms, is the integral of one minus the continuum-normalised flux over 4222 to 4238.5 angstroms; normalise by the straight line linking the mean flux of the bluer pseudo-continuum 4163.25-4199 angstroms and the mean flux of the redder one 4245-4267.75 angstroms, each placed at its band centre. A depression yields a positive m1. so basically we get 1.9 angstroms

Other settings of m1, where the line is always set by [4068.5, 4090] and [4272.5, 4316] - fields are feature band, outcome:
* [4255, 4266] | -2.1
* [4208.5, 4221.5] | -2.7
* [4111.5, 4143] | -1.3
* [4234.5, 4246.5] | -1.6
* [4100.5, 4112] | 0.5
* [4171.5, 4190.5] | -1.7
